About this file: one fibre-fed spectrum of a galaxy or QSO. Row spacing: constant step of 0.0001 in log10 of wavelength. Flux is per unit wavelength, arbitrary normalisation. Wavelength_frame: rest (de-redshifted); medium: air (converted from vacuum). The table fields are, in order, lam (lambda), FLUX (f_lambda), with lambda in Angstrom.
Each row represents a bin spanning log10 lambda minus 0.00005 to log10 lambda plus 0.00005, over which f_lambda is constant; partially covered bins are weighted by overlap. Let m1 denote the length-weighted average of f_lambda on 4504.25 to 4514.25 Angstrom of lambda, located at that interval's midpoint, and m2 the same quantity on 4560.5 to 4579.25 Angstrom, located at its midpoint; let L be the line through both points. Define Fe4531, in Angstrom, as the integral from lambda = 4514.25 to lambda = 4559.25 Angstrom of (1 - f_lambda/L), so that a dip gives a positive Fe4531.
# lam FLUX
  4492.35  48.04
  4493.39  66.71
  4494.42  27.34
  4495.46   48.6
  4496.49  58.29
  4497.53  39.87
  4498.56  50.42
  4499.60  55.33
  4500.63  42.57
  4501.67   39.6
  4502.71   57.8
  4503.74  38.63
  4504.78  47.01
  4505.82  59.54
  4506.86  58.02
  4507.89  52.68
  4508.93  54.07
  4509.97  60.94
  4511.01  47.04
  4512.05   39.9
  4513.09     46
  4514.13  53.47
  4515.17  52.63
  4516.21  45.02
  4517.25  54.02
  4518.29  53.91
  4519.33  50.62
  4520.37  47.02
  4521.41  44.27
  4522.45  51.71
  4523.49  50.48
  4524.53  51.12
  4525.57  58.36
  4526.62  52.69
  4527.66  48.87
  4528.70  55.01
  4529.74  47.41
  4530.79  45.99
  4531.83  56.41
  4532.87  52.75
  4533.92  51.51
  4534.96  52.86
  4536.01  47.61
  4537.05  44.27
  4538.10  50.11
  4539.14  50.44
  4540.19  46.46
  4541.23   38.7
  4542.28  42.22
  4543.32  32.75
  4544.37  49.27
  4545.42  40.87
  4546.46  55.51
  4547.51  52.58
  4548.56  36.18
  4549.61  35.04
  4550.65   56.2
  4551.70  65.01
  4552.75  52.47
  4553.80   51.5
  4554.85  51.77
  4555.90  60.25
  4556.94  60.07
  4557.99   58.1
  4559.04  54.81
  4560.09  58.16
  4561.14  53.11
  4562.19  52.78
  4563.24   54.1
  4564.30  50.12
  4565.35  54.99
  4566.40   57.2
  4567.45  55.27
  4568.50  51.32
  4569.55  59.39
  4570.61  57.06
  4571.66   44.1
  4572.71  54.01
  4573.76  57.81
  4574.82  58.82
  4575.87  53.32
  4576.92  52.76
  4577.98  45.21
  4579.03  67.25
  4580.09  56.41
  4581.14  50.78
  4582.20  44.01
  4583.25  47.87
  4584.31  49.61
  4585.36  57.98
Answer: 2.3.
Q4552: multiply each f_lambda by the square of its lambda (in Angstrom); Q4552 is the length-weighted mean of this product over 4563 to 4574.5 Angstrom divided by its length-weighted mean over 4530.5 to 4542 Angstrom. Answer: 1.1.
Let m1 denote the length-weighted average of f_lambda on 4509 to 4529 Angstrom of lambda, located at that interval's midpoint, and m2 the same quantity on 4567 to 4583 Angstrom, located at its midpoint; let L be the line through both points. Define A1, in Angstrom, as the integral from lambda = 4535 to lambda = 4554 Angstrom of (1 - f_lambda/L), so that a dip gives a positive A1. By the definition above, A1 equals 1.8 Angstrom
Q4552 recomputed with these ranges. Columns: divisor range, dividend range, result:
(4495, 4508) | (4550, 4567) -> 1.14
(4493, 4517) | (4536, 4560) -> 1.02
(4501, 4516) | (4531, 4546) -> 0.94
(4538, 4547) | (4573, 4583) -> 1.22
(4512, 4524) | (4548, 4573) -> 1.10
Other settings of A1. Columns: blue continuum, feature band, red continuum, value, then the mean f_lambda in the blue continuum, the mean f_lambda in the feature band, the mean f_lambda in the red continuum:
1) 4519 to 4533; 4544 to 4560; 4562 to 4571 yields 0.4 Angstrom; 50.9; 52.2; 54.7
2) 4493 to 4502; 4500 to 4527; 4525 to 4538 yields -0.6 Angstrom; 47.6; 50.4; 51.1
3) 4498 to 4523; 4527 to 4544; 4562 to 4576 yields 1.3 Angstrom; 50.1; 47.8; 54.4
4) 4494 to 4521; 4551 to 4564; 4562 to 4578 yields -0.7 Angstrom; 49.3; 55.9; 53.9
